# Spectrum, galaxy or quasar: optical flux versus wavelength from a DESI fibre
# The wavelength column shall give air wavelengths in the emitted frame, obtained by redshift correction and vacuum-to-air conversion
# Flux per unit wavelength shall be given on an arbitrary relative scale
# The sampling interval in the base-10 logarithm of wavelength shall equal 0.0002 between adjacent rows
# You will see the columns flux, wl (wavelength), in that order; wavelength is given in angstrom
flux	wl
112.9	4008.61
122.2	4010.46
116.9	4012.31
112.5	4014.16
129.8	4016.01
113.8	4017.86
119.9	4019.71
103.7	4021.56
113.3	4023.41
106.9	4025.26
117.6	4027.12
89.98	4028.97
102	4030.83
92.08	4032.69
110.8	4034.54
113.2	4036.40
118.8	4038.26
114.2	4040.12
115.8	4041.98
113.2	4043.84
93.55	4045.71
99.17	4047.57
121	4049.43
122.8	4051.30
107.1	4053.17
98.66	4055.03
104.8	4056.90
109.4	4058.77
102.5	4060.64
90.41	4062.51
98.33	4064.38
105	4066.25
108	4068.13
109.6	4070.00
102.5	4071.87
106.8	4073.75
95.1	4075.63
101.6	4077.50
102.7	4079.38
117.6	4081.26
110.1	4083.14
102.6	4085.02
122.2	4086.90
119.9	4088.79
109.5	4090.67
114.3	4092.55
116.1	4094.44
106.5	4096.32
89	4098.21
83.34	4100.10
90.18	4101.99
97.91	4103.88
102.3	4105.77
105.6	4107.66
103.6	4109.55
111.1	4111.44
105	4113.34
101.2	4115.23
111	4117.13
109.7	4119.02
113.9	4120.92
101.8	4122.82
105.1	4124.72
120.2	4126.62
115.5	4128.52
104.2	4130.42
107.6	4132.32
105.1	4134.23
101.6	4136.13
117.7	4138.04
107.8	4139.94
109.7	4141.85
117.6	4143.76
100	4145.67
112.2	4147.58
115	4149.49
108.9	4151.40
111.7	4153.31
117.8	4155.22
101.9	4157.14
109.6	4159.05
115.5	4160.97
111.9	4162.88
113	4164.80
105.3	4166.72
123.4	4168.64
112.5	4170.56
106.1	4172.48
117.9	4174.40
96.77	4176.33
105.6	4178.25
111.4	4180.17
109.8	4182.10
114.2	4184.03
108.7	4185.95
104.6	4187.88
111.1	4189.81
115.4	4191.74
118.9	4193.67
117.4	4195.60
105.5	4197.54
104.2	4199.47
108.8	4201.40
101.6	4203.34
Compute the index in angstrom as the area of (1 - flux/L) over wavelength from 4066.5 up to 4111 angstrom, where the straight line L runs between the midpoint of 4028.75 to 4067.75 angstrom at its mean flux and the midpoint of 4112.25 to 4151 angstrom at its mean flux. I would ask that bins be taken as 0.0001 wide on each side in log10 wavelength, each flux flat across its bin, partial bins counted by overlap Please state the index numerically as 1.0 angstrom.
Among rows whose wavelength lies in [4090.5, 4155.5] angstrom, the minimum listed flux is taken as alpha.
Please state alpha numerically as 83.34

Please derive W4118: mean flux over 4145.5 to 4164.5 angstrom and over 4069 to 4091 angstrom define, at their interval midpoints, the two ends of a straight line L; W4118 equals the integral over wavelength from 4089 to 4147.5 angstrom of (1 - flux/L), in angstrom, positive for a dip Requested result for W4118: 1.8 angstrom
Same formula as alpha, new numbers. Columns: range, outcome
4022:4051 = 89.98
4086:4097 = 106.5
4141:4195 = 96.77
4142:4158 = 100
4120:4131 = 101.8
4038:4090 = 90.41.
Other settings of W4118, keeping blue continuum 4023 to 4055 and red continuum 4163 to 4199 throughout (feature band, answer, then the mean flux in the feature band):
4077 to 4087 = 0.0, 109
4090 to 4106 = 1.3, 101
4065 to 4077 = 0.5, 104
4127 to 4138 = 0.2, 108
